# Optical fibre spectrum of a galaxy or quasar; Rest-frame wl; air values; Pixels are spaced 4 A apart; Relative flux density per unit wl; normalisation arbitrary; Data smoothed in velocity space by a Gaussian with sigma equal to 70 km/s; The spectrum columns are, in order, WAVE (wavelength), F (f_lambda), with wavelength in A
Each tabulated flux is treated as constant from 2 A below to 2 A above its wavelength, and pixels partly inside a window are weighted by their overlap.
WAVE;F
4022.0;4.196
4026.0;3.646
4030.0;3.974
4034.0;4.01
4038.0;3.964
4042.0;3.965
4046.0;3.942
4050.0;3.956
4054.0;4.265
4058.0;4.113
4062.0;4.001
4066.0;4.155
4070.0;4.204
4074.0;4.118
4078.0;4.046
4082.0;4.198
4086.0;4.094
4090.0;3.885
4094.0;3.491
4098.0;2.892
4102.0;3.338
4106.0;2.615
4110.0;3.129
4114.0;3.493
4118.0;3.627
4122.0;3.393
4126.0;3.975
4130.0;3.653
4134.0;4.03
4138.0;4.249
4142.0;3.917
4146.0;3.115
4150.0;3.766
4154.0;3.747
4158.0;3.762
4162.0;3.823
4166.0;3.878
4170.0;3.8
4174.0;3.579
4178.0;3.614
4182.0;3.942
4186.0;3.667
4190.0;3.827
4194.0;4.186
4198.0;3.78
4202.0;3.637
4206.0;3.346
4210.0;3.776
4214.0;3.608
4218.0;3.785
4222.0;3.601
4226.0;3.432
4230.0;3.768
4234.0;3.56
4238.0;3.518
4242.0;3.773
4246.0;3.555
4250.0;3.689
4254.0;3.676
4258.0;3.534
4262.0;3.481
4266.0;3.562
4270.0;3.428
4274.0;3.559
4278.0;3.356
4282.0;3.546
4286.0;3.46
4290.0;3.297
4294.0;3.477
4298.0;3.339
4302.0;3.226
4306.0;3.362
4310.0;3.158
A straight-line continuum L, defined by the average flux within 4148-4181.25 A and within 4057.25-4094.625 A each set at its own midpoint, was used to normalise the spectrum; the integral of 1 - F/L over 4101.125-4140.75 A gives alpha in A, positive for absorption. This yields 3.37 A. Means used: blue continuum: 4.05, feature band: 3.56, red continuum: 3.75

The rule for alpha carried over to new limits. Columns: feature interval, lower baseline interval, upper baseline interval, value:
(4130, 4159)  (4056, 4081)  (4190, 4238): 0.72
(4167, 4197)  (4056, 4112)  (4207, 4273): -1.24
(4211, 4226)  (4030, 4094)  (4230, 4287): 0.07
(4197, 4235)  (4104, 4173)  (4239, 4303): -0.71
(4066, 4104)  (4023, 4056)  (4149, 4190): 0.72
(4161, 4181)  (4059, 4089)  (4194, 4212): 0.28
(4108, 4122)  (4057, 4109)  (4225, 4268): 1.19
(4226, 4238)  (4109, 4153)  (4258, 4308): -0.30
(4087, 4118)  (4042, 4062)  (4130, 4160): 4.73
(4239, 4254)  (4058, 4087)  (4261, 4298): -0.43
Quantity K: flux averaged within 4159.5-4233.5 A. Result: 3.72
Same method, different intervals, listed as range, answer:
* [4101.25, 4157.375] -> 3.58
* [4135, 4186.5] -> 3.77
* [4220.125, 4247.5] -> 3.6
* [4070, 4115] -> 3.6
